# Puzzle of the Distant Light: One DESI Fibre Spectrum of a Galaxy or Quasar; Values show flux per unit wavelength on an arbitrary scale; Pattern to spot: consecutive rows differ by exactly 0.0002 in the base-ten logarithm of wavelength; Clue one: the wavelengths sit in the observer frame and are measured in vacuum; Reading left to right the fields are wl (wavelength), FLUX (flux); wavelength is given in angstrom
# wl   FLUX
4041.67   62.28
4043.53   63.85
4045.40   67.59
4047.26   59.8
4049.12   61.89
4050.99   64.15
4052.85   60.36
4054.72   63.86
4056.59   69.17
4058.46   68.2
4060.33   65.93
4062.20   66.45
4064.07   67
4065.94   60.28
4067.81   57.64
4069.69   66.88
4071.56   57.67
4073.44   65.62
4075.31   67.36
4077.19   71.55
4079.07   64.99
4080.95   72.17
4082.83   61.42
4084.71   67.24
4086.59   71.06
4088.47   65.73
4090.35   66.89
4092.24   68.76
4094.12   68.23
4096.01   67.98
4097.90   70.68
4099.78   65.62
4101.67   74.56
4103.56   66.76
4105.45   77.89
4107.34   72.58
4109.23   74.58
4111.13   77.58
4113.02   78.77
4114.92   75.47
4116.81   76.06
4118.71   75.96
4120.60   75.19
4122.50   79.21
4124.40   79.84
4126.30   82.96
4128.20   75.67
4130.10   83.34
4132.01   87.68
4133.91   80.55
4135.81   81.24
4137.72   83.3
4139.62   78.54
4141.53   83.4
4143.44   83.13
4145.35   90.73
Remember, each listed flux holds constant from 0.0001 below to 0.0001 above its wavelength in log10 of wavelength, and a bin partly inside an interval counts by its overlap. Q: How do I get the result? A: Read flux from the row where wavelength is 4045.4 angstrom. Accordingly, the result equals 67.59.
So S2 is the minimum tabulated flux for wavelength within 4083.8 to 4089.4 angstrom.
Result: 65.73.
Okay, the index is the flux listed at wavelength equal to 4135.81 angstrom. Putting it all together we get 81.24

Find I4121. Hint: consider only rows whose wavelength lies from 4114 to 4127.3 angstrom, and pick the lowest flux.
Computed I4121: 75.19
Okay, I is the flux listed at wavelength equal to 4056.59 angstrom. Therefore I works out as 69.17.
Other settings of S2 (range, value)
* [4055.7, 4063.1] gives 65.93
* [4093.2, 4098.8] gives 67.98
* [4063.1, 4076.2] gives 57.64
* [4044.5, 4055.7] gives 59.8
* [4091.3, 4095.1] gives 68.23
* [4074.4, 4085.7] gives 61.42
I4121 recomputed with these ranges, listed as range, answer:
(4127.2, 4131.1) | 75.67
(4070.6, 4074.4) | 57.67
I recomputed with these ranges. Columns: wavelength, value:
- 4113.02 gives 78.77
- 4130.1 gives 83.34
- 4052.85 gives 60.36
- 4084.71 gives 67.24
